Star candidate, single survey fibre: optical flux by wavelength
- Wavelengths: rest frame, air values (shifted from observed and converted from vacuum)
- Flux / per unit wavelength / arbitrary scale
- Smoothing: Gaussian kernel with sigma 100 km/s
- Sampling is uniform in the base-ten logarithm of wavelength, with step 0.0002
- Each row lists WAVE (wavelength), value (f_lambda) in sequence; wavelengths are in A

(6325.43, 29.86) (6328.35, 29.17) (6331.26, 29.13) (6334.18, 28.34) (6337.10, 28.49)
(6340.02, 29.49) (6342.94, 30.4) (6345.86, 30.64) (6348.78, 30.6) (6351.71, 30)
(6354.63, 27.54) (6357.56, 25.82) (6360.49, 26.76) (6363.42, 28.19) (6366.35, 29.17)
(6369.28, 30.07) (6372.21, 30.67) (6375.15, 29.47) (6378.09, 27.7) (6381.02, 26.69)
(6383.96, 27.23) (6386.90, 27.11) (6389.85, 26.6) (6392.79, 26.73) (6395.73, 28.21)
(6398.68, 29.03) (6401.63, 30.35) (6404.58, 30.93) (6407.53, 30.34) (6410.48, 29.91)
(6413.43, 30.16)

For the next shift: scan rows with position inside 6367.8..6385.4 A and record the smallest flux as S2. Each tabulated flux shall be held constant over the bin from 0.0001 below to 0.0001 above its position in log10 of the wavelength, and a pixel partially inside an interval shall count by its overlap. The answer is 26.69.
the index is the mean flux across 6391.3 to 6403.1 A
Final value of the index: 28.6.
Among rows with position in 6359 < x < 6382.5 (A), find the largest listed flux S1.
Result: 30.67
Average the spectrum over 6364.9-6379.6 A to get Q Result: 29.4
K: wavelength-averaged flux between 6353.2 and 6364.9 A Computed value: 27.1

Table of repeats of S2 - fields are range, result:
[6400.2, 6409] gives 30.34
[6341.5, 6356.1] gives 27.54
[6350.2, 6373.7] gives 25.82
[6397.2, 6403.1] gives 29.03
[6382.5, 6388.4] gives 27.11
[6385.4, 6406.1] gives 26.6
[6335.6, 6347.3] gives 28.49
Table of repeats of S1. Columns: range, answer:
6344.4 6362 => 30.64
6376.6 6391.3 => 27.7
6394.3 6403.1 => 30.35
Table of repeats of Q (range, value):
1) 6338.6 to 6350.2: 30.3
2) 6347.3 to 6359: 28.5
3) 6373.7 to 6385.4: 27.8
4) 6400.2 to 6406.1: 30.6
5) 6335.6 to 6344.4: 29.4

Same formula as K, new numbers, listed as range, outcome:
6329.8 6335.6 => 28.7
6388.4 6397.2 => 27.2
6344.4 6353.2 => 30.4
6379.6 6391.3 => 26.9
